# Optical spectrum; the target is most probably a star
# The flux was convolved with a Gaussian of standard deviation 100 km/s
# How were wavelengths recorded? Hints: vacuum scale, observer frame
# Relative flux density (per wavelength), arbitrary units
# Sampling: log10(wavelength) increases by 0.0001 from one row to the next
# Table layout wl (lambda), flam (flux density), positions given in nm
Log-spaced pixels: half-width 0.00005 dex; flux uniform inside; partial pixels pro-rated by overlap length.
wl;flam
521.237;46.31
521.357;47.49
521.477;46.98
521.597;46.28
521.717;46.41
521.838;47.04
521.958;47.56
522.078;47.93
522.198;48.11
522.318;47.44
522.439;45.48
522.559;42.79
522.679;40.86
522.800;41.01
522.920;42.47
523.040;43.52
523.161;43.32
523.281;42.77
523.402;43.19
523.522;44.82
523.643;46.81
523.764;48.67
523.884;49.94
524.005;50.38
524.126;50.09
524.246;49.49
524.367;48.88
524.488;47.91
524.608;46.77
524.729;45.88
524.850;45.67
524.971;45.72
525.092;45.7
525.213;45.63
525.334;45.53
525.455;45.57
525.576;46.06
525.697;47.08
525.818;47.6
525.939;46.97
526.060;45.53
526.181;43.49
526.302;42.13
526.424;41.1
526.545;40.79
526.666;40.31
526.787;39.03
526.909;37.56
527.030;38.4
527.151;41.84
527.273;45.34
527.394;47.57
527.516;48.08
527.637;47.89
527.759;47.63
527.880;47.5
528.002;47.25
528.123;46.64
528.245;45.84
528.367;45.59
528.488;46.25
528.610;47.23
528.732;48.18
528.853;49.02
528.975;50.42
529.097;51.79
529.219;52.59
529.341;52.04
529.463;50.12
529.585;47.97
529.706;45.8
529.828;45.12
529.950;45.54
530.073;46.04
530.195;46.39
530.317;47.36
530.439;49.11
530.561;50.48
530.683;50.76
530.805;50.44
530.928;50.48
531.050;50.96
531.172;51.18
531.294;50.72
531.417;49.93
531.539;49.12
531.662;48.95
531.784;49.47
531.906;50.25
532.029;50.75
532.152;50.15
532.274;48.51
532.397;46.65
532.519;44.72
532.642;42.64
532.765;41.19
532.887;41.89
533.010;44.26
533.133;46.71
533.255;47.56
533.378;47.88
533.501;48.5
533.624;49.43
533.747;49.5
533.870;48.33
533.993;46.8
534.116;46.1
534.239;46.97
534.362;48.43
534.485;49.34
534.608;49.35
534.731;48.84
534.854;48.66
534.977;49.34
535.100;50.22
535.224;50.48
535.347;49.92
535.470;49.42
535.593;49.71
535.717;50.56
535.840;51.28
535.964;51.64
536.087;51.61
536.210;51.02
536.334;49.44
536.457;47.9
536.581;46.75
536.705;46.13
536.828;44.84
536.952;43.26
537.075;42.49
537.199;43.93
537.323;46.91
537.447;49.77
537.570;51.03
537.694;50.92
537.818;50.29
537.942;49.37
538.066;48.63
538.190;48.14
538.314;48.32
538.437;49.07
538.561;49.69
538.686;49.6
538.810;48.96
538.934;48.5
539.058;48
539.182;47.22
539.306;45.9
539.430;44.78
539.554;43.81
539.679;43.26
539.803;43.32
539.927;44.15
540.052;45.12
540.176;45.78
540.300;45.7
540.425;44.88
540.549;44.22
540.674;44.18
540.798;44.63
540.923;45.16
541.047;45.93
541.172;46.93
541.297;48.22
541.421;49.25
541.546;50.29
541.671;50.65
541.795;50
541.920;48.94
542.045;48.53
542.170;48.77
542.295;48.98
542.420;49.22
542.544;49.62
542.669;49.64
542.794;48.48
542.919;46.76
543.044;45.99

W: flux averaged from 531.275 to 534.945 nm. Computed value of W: 47.7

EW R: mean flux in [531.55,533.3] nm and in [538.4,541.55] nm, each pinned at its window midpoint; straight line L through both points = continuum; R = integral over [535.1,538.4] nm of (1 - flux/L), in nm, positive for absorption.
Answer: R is -0.152 nm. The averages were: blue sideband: 46.8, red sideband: 46.3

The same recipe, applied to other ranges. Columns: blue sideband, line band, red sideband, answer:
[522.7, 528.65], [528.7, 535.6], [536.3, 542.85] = -0.33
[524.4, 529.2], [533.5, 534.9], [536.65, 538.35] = -0.04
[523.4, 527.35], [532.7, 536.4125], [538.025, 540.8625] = -0.21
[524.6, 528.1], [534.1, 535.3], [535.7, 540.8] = -0.06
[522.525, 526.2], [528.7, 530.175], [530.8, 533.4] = -0.05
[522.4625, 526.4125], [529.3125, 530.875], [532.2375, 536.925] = -0.04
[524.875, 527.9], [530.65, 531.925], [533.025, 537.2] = -0.10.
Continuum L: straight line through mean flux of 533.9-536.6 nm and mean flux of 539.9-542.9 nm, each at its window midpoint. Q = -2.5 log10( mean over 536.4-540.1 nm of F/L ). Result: 0.03 mag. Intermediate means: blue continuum 49.3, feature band 47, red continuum 47.4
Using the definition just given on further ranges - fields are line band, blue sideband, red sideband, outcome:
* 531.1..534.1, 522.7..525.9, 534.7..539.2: 0.00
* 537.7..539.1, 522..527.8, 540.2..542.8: -0.04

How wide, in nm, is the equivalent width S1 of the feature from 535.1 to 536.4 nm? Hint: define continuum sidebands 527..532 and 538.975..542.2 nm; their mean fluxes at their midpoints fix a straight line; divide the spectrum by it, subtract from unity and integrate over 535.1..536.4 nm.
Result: -0.090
